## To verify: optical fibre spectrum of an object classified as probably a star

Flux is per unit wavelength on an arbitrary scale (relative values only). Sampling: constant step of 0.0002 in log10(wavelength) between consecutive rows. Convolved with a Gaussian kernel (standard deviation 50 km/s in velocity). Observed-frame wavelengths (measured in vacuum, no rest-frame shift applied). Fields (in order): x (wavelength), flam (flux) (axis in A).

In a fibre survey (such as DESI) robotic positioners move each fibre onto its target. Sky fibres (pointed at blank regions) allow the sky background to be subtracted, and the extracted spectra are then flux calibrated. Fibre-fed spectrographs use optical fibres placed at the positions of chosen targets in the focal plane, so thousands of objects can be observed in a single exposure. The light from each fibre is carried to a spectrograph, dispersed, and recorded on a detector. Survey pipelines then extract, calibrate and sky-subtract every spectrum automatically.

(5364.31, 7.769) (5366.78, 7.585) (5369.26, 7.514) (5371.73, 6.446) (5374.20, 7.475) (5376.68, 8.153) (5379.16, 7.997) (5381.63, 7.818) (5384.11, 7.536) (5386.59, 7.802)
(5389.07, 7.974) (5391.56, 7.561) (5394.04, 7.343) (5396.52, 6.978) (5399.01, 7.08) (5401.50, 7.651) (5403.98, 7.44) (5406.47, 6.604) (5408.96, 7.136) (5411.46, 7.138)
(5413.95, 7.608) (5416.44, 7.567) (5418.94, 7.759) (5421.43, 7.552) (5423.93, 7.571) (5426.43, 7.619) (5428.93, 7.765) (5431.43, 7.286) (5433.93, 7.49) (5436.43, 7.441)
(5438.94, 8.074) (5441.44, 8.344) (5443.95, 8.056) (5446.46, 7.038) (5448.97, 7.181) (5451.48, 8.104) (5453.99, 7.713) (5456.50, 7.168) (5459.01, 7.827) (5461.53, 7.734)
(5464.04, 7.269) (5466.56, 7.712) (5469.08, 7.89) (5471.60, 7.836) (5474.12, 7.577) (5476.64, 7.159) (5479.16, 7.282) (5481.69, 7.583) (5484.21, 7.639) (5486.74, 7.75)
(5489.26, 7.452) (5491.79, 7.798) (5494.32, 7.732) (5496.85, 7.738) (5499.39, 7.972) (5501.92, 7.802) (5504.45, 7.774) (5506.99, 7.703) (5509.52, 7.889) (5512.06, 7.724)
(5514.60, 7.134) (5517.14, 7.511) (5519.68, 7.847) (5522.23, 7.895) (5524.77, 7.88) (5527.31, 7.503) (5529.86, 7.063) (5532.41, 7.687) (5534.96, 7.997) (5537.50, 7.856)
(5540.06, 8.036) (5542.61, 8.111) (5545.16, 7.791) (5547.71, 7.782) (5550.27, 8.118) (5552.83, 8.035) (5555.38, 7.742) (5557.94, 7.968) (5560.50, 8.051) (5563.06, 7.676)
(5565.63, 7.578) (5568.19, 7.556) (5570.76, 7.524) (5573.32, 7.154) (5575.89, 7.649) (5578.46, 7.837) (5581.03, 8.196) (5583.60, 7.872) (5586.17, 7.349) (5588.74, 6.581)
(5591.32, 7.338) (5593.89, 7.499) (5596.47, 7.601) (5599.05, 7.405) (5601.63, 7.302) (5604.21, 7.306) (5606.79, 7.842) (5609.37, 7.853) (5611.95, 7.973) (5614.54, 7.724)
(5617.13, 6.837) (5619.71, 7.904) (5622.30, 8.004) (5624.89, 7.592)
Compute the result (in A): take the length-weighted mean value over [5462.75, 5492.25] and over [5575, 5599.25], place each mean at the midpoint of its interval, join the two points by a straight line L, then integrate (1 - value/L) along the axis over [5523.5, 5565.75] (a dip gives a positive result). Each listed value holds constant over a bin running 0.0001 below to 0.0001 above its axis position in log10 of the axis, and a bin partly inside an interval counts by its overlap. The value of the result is -1.5 A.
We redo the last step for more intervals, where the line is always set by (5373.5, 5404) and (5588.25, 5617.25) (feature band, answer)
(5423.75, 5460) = -0.32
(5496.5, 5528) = -0.78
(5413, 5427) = -0.04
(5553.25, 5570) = -0.58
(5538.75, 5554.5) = -0.95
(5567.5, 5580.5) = -0.14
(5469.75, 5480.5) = 0.10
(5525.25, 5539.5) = -0.25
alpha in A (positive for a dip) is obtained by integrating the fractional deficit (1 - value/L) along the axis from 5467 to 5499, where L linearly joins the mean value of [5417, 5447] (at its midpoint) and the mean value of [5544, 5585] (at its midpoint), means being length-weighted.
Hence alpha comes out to 0.4 A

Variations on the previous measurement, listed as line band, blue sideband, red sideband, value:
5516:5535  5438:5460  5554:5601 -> 0.0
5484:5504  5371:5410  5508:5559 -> -0.1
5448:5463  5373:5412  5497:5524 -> 0.0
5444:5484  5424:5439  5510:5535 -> 0.2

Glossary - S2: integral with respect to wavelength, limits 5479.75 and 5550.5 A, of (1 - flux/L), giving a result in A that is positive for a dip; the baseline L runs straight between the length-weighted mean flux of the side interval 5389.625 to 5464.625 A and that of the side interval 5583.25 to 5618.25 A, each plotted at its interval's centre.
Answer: -2.4 A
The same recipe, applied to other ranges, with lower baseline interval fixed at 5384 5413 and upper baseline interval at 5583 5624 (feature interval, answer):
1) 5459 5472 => -0.5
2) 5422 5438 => -0.4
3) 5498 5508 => -0.5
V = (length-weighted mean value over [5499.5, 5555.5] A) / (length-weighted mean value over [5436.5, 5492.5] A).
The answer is 1.02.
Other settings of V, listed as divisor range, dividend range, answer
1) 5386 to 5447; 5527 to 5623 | 1.02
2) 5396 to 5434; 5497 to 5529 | 1.04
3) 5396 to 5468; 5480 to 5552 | 1.03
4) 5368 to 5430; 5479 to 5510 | 1.03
